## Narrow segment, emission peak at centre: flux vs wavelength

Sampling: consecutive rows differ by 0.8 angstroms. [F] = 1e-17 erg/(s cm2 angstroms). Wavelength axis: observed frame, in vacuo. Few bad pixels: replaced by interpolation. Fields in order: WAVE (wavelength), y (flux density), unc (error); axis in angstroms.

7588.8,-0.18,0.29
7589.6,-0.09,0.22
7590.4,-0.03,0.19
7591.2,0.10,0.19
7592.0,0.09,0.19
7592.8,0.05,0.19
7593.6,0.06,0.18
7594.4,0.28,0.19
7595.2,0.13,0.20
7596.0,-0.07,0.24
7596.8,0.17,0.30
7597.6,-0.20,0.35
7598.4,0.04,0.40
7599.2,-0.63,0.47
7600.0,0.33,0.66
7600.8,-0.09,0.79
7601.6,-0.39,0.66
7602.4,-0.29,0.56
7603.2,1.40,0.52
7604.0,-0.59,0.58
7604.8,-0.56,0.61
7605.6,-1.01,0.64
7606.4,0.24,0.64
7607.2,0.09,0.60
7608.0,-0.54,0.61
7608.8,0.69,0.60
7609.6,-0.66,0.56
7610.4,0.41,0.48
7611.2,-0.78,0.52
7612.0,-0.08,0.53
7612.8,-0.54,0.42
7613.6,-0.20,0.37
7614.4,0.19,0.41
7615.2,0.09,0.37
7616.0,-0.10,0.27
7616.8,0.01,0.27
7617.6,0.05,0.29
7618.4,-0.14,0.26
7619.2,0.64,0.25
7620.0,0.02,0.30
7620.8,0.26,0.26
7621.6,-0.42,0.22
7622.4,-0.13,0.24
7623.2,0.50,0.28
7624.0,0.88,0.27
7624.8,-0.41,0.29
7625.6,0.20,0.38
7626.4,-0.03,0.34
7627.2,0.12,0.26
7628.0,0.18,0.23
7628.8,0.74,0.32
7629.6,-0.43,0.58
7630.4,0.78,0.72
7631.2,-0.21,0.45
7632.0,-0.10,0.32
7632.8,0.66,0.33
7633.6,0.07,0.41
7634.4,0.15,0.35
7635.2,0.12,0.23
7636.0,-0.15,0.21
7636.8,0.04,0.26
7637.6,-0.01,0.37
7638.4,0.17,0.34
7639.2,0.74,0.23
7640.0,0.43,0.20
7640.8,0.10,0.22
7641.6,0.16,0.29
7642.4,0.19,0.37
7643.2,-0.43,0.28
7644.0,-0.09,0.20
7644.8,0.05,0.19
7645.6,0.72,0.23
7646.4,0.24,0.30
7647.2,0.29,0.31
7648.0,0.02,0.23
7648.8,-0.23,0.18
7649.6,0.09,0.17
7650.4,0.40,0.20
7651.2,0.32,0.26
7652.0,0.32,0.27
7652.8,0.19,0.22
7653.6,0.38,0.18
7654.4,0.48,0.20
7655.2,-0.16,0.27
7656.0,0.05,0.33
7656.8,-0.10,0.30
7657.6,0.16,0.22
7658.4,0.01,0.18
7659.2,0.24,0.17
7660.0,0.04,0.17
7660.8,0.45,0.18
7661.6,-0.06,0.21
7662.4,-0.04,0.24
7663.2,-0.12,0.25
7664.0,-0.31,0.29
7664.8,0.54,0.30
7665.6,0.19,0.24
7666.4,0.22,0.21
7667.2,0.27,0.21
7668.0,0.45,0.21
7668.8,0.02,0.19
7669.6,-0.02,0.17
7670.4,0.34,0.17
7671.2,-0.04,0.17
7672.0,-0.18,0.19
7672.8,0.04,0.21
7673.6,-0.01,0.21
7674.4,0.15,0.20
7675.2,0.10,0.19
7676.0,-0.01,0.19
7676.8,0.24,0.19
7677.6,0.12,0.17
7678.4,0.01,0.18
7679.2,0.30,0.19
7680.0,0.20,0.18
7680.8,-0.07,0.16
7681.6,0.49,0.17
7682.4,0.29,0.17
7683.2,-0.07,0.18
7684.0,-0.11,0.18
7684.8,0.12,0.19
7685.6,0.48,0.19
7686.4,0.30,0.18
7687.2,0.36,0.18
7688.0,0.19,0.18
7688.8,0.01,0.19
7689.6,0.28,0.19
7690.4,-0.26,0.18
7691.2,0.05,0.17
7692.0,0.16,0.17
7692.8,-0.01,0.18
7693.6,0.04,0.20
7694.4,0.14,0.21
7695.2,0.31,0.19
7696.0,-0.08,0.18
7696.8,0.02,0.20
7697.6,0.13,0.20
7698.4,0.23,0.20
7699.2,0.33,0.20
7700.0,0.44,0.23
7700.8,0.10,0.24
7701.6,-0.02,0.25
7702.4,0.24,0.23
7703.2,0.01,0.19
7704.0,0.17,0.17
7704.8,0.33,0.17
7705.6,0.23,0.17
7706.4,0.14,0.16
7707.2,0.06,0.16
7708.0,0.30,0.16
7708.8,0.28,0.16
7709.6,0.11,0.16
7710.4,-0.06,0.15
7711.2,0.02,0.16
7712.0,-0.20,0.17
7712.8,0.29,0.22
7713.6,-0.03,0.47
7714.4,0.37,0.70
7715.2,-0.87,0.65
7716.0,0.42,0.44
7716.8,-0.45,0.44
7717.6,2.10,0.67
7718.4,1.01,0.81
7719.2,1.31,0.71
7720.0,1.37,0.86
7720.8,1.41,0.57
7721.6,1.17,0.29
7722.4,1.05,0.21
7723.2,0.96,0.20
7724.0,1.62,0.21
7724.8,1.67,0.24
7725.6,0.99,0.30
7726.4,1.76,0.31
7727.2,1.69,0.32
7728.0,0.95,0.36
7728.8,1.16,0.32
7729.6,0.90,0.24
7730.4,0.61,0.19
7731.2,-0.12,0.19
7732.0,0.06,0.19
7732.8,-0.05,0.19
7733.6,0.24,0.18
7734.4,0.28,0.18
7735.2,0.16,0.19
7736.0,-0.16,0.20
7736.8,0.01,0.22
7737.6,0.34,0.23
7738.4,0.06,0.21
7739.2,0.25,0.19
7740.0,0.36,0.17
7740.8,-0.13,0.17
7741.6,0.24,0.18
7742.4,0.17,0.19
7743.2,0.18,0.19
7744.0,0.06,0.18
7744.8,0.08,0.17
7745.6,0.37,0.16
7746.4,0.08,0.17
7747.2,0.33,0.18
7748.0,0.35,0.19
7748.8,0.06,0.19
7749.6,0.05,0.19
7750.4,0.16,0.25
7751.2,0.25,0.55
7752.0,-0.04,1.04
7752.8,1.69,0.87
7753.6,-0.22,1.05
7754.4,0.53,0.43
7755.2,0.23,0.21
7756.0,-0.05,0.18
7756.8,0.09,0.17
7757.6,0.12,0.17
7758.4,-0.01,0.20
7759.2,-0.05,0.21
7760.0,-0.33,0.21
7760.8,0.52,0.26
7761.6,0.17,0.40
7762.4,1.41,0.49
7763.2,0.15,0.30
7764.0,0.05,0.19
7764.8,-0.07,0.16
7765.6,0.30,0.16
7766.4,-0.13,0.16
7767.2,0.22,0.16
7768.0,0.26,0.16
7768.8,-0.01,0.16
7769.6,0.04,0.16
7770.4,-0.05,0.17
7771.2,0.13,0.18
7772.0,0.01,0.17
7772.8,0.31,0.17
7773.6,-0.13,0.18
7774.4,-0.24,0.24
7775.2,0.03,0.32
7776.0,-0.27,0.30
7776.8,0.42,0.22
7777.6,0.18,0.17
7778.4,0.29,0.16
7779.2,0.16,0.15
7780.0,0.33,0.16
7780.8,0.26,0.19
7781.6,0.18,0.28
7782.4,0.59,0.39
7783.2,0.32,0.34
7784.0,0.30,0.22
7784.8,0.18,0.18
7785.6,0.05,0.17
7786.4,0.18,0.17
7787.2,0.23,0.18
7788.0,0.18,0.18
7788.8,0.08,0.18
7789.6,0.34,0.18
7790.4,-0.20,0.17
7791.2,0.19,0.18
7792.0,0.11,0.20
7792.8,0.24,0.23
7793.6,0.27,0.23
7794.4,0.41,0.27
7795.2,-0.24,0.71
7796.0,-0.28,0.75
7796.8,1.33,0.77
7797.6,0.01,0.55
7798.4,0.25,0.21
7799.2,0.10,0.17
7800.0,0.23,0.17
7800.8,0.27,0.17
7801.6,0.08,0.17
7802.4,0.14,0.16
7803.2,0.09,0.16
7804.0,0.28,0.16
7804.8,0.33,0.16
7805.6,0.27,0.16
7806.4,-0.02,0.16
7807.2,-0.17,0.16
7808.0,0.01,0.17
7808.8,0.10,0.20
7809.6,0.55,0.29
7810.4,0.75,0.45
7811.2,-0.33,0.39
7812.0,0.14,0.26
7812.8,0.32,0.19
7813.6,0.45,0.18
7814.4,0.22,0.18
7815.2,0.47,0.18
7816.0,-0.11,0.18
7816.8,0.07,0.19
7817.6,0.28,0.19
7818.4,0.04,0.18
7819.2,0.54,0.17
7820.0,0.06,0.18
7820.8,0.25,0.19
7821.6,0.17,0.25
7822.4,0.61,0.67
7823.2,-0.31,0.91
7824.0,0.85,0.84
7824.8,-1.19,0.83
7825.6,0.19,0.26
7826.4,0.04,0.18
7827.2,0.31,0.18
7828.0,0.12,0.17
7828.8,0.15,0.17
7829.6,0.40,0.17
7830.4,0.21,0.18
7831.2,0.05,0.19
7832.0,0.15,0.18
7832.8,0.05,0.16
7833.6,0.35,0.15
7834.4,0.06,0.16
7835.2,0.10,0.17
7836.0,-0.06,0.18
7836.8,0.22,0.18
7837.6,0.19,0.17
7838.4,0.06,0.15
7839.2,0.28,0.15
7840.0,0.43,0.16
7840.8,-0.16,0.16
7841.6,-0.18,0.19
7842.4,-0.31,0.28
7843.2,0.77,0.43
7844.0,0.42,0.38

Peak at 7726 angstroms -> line [O II] 3727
